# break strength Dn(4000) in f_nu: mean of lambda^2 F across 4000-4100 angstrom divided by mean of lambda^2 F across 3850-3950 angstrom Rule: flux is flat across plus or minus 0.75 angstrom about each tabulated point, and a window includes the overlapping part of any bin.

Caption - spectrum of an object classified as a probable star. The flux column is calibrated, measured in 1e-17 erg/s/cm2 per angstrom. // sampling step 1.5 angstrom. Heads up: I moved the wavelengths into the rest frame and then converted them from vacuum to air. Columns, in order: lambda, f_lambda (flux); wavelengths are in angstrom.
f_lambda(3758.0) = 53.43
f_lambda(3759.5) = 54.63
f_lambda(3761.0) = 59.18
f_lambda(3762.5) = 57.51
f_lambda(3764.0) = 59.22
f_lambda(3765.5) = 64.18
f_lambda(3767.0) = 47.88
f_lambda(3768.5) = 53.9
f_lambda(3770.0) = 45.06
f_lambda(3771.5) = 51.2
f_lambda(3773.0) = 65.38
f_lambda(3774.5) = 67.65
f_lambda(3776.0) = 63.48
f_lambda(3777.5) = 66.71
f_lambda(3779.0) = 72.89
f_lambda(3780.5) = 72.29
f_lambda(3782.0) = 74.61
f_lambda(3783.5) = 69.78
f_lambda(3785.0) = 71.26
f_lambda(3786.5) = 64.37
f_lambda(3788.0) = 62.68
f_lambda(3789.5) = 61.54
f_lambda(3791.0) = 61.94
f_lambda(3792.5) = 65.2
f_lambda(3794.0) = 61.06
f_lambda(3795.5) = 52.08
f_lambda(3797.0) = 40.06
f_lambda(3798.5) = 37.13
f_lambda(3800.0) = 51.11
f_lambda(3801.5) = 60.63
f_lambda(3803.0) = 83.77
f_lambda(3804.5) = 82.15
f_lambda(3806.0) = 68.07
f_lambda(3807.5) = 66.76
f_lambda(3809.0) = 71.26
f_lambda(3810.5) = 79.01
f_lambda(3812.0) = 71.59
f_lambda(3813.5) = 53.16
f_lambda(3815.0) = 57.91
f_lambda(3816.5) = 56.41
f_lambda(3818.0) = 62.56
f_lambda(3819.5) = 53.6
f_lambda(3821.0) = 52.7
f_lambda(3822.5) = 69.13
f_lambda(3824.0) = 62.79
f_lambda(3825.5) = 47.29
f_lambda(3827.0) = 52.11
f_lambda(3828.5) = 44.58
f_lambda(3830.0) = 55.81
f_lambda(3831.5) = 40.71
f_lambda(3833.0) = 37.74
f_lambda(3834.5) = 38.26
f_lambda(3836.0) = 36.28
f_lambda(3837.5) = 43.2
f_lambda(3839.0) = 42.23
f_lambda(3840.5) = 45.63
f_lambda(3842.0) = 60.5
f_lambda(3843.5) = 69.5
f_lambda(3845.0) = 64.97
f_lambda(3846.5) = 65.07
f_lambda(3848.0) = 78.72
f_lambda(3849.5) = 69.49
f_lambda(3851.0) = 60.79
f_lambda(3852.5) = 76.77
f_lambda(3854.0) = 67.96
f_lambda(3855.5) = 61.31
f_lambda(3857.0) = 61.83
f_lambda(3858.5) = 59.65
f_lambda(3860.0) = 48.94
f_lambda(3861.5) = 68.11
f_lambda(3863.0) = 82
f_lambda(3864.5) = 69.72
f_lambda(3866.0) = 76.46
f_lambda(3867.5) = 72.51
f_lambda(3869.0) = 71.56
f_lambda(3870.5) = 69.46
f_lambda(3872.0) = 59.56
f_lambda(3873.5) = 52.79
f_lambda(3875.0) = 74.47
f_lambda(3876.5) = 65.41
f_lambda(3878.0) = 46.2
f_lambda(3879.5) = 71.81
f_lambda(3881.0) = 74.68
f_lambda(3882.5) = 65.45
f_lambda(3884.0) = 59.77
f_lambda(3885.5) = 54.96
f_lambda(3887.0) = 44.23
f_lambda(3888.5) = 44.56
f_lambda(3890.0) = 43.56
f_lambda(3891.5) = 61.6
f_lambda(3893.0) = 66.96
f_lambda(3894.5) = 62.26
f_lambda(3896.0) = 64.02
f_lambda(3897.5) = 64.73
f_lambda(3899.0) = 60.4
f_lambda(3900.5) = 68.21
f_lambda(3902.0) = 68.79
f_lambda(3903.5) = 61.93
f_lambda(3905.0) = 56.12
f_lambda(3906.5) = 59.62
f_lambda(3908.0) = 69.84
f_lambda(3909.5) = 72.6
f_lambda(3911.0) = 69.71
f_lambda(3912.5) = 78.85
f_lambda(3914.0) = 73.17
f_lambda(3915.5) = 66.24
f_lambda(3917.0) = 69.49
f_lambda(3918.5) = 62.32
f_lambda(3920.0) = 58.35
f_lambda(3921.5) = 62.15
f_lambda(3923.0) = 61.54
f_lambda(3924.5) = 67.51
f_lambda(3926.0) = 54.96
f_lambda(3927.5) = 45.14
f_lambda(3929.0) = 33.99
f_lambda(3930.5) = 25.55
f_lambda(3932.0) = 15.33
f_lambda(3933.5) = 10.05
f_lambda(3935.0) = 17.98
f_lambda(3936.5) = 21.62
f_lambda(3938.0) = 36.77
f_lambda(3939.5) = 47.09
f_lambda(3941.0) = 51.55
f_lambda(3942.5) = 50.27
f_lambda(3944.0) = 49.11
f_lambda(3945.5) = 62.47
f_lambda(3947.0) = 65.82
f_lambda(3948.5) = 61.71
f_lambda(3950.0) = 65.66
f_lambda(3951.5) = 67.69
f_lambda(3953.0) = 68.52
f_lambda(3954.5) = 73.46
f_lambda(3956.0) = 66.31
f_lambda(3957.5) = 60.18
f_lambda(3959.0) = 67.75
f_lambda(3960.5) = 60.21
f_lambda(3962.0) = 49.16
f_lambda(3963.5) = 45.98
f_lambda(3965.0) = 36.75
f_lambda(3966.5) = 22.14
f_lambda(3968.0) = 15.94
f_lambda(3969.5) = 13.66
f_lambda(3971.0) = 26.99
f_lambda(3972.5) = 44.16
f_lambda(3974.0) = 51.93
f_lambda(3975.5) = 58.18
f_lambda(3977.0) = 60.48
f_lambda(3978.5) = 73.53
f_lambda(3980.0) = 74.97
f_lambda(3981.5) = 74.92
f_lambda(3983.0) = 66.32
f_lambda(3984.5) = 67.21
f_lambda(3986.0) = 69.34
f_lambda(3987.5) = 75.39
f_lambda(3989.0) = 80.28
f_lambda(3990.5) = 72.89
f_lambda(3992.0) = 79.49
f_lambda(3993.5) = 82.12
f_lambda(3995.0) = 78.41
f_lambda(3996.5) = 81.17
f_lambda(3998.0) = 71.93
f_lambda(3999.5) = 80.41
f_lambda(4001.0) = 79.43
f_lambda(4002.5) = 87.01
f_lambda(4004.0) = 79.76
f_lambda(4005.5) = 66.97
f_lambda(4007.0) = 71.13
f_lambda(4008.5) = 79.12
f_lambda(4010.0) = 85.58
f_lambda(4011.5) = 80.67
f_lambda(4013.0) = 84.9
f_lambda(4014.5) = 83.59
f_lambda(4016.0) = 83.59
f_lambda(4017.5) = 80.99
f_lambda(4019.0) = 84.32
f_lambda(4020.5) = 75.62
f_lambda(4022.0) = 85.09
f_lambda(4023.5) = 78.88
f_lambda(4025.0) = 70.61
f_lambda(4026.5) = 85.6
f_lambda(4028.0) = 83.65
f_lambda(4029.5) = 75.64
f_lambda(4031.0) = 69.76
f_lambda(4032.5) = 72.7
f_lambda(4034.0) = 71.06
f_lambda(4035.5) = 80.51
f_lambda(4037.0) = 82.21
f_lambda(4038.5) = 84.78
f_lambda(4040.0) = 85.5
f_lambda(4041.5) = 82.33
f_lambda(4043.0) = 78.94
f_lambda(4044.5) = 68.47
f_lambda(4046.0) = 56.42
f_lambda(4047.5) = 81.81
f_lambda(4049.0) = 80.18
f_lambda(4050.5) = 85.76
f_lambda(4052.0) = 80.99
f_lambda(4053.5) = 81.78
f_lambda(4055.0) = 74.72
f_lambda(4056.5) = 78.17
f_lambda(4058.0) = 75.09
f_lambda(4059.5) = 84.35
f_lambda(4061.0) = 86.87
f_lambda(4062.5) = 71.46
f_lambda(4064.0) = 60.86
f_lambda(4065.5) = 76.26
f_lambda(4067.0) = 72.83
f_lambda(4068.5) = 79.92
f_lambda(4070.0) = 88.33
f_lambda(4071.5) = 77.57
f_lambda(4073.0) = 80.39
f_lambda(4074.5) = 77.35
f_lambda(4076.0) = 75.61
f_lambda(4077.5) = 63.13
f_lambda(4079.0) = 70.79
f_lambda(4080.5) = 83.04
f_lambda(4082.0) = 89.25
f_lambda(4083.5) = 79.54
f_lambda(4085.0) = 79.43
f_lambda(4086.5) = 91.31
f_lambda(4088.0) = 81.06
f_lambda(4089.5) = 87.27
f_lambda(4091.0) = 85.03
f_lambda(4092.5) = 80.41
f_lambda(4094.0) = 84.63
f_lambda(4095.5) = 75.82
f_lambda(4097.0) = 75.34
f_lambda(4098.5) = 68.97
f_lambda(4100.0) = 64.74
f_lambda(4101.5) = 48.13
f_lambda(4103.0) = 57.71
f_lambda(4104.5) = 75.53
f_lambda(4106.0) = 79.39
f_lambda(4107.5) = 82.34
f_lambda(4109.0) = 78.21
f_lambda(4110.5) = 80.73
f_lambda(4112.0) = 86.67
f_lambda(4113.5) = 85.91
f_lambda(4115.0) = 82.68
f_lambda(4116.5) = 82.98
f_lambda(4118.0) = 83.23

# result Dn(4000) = 1.5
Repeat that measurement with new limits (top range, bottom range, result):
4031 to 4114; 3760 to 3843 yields 1.52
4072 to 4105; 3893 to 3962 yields 1.45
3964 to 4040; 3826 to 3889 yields 1.27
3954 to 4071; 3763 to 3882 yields 1.29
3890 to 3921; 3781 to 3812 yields 1.07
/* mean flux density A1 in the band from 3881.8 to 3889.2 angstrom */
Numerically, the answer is 53.8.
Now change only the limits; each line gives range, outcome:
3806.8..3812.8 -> 72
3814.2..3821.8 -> 56.7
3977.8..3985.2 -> 71.4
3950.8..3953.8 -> 68.2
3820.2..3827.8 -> 56.7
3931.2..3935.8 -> 14.7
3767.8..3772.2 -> 50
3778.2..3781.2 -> 72.5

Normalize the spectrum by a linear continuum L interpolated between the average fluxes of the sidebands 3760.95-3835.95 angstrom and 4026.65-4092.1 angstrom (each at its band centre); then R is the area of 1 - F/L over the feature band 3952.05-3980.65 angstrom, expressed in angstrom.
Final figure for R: 8.2 angstrom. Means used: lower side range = 59.5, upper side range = 78.5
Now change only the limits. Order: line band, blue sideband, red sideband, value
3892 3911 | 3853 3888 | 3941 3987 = -1.04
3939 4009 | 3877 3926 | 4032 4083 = 7.46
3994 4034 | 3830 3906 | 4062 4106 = -4.49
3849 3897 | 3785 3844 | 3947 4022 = -2.35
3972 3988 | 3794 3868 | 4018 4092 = 1.56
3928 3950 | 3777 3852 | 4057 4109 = 8.96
